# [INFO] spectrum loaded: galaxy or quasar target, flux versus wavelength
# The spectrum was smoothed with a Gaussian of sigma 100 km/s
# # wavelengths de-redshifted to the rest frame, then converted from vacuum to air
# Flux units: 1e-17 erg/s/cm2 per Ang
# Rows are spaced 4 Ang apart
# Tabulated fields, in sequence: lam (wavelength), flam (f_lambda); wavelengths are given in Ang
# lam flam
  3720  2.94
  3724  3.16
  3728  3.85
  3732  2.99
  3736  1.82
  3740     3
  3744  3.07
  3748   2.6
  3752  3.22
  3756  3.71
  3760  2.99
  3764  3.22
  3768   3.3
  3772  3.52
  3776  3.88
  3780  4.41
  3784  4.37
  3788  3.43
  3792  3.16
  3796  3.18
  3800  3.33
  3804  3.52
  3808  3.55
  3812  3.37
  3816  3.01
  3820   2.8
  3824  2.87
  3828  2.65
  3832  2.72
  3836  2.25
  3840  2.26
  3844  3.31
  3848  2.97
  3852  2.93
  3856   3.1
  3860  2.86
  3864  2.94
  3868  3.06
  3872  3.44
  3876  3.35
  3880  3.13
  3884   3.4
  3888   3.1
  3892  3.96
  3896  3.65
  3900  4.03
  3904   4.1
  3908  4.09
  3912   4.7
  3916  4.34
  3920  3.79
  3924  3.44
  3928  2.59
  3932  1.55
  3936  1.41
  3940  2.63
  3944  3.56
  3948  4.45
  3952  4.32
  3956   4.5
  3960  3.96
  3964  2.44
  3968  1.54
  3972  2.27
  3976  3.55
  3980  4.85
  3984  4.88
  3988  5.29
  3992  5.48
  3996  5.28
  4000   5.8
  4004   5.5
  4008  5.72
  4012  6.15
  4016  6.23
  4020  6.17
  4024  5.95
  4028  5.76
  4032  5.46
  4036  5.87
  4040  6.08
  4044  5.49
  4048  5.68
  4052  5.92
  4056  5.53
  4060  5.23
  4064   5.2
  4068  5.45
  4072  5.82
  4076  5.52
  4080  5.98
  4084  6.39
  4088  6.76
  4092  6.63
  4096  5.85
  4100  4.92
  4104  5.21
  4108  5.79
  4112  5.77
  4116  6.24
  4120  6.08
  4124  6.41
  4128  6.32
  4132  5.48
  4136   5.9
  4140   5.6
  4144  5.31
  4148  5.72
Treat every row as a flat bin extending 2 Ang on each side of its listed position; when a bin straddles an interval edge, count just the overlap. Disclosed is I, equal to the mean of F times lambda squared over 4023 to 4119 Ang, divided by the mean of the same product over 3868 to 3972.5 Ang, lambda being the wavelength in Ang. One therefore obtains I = 1.8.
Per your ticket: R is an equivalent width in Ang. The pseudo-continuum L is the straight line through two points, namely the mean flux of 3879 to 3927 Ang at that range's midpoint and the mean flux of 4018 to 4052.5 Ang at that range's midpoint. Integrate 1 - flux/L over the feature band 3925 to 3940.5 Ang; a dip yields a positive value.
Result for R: 7.9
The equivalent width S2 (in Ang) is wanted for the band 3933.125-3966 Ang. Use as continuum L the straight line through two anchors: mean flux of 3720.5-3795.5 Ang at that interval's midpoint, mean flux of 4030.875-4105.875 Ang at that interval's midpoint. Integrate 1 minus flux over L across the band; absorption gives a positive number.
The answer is 10.0 Ang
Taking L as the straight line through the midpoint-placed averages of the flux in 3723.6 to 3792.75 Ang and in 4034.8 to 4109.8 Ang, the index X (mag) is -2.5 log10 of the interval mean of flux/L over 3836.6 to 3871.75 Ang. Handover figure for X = 0.36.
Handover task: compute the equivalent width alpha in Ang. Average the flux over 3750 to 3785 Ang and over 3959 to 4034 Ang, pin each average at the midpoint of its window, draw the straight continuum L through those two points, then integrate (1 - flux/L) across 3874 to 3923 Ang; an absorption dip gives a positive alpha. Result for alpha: 6.07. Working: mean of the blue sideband 3.6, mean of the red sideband 4.87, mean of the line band 3.8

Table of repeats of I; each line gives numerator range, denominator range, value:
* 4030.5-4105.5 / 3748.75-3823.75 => 1.94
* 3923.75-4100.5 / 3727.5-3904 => 1.69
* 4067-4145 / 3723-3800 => 2.11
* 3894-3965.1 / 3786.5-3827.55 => 1.18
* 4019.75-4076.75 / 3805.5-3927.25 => 1.88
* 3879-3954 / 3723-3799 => 1.14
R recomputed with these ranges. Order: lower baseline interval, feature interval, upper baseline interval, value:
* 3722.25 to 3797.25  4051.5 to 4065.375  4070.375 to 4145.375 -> 0.24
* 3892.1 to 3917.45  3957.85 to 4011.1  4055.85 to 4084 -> 5.28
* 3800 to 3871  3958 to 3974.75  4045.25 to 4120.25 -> 6.96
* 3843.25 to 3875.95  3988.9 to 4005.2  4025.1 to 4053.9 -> -1.19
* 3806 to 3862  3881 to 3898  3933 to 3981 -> -2.55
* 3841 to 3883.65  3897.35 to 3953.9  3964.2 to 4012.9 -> 4.64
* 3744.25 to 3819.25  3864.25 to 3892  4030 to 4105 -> 6.09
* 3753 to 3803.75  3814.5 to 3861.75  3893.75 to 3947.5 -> 9.13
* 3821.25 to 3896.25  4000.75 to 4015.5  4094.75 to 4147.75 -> -4.02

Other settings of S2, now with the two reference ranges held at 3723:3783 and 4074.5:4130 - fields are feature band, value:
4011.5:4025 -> -2.0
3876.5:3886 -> 2.2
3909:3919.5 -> 0.4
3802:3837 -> 7.3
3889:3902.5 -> 1.7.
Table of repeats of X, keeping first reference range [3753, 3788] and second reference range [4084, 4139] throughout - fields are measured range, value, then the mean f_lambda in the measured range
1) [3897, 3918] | 0.09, 4.22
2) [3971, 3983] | 0.32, 3.77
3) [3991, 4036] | -0.10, 5.78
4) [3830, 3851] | 0.46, 2.71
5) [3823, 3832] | 0.42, 2.74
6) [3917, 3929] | 0.34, 3.42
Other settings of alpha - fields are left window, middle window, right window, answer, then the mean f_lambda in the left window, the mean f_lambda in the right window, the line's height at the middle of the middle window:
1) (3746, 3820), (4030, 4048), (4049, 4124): -0.9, 3.41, 5.81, 5.43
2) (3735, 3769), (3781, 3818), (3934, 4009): -2.6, 3.02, 4.05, 3.24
